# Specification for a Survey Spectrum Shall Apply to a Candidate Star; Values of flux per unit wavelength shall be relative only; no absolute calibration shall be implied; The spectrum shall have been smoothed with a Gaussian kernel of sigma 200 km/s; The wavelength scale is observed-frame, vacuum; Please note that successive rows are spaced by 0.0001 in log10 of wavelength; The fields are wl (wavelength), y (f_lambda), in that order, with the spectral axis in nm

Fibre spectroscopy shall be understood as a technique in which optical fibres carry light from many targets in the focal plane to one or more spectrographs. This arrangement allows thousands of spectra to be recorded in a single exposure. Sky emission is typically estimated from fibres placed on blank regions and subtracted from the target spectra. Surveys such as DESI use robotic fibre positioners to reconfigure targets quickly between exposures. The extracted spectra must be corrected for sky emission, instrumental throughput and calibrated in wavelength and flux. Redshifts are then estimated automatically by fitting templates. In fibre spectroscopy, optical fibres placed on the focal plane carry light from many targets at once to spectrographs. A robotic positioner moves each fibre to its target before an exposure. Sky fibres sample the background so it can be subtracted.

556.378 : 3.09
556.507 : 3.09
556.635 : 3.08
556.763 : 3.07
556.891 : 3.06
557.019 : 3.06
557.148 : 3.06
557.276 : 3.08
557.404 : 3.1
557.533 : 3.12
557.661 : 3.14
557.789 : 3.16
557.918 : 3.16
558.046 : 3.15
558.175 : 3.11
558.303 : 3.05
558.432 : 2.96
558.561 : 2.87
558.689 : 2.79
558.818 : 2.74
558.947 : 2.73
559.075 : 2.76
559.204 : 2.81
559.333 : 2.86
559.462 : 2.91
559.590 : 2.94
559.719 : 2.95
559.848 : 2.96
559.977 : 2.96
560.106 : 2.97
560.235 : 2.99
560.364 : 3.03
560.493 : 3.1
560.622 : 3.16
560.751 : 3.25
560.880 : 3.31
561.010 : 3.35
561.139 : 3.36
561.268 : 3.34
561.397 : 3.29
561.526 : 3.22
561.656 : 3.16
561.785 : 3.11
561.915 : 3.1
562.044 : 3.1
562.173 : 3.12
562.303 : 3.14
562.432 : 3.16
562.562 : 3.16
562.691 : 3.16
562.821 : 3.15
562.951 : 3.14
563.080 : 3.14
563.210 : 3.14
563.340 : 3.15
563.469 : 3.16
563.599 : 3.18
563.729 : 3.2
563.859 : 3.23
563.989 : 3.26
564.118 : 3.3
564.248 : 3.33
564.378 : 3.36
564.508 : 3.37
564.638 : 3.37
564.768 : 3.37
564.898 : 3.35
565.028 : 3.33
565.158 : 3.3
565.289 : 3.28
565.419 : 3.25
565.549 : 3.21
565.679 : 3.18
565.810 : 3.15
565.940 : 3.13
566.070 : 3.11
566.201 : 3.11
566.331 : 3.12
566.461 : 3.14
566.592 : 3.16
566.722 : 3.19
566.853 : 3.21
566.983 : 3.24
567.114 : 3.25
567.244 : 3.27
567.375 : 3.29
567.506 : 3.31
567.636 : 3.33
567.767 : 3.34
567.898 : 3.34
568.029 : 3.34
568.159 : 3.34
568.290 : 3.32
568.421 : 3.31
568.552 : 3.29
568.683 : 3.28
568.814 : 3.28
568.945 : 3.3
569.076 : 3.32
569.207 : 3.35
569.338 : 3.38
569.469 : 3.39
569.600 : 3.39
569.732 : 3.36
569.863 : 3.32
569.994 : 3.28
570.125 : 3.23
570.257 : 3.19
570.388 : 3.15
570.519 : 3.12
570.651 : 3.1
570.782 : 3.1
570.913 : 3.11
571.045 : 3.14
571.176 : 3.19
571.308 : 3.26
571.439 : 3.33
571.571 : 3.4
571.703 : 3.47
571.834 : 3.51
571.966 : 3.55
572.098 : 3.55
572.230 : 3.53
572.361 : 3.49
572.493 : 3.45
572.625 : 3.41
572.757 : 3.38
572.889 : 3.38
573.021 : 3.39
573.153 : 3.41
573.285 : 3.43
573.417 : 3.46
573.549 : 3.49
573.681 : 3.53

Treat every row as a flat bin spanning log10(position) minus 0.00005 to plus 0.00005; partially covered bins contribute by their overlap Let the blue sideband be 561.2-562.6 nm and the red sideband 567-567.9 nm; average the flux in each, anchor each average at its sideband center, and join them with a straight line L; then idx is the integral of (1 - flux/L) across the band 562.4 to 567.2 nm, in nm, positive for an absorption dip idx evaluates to 0.03 nm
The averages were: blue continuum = 3.17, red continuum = 3.3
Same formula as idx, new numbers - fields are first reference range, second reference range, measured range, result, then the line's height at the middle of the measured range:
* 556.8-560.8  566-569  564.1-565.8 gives -0.066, 3.18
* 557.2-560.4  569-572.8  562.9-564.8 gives -0.076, 3.12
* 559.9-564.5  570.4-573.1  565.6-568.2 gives 0.026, 3.26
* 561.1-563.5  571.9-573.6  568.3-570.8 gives 0.069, 3.37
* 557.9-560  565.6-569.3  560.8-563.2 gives -0.124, 3.04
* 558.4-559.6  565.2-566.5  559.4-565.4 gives -0.370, 3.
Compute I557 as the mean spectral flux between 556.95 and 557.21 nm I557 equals 3.05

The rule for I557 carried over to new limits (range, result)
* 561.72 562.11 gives 3.11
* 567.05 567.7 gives 3.29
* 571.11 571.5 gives 3.26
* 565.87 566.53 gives 3.12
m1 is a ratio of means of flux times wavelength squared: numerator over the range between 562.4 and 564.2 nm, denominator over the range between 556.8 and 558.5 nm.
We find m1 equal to 1.05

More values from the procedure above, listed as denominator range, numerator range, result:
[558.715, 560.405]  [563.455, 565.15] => 1.16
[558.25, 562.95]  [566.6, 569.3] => 1.11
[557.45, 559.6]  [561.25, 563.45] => 1.08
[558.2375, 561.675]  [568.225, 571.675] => 1.12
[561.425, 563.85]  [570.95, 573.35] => 1.11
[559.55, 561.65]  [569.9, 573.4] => 1.10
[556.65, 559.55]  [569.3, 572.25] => 1.16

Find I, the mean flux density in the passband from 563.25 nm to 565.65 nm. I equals 3.28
